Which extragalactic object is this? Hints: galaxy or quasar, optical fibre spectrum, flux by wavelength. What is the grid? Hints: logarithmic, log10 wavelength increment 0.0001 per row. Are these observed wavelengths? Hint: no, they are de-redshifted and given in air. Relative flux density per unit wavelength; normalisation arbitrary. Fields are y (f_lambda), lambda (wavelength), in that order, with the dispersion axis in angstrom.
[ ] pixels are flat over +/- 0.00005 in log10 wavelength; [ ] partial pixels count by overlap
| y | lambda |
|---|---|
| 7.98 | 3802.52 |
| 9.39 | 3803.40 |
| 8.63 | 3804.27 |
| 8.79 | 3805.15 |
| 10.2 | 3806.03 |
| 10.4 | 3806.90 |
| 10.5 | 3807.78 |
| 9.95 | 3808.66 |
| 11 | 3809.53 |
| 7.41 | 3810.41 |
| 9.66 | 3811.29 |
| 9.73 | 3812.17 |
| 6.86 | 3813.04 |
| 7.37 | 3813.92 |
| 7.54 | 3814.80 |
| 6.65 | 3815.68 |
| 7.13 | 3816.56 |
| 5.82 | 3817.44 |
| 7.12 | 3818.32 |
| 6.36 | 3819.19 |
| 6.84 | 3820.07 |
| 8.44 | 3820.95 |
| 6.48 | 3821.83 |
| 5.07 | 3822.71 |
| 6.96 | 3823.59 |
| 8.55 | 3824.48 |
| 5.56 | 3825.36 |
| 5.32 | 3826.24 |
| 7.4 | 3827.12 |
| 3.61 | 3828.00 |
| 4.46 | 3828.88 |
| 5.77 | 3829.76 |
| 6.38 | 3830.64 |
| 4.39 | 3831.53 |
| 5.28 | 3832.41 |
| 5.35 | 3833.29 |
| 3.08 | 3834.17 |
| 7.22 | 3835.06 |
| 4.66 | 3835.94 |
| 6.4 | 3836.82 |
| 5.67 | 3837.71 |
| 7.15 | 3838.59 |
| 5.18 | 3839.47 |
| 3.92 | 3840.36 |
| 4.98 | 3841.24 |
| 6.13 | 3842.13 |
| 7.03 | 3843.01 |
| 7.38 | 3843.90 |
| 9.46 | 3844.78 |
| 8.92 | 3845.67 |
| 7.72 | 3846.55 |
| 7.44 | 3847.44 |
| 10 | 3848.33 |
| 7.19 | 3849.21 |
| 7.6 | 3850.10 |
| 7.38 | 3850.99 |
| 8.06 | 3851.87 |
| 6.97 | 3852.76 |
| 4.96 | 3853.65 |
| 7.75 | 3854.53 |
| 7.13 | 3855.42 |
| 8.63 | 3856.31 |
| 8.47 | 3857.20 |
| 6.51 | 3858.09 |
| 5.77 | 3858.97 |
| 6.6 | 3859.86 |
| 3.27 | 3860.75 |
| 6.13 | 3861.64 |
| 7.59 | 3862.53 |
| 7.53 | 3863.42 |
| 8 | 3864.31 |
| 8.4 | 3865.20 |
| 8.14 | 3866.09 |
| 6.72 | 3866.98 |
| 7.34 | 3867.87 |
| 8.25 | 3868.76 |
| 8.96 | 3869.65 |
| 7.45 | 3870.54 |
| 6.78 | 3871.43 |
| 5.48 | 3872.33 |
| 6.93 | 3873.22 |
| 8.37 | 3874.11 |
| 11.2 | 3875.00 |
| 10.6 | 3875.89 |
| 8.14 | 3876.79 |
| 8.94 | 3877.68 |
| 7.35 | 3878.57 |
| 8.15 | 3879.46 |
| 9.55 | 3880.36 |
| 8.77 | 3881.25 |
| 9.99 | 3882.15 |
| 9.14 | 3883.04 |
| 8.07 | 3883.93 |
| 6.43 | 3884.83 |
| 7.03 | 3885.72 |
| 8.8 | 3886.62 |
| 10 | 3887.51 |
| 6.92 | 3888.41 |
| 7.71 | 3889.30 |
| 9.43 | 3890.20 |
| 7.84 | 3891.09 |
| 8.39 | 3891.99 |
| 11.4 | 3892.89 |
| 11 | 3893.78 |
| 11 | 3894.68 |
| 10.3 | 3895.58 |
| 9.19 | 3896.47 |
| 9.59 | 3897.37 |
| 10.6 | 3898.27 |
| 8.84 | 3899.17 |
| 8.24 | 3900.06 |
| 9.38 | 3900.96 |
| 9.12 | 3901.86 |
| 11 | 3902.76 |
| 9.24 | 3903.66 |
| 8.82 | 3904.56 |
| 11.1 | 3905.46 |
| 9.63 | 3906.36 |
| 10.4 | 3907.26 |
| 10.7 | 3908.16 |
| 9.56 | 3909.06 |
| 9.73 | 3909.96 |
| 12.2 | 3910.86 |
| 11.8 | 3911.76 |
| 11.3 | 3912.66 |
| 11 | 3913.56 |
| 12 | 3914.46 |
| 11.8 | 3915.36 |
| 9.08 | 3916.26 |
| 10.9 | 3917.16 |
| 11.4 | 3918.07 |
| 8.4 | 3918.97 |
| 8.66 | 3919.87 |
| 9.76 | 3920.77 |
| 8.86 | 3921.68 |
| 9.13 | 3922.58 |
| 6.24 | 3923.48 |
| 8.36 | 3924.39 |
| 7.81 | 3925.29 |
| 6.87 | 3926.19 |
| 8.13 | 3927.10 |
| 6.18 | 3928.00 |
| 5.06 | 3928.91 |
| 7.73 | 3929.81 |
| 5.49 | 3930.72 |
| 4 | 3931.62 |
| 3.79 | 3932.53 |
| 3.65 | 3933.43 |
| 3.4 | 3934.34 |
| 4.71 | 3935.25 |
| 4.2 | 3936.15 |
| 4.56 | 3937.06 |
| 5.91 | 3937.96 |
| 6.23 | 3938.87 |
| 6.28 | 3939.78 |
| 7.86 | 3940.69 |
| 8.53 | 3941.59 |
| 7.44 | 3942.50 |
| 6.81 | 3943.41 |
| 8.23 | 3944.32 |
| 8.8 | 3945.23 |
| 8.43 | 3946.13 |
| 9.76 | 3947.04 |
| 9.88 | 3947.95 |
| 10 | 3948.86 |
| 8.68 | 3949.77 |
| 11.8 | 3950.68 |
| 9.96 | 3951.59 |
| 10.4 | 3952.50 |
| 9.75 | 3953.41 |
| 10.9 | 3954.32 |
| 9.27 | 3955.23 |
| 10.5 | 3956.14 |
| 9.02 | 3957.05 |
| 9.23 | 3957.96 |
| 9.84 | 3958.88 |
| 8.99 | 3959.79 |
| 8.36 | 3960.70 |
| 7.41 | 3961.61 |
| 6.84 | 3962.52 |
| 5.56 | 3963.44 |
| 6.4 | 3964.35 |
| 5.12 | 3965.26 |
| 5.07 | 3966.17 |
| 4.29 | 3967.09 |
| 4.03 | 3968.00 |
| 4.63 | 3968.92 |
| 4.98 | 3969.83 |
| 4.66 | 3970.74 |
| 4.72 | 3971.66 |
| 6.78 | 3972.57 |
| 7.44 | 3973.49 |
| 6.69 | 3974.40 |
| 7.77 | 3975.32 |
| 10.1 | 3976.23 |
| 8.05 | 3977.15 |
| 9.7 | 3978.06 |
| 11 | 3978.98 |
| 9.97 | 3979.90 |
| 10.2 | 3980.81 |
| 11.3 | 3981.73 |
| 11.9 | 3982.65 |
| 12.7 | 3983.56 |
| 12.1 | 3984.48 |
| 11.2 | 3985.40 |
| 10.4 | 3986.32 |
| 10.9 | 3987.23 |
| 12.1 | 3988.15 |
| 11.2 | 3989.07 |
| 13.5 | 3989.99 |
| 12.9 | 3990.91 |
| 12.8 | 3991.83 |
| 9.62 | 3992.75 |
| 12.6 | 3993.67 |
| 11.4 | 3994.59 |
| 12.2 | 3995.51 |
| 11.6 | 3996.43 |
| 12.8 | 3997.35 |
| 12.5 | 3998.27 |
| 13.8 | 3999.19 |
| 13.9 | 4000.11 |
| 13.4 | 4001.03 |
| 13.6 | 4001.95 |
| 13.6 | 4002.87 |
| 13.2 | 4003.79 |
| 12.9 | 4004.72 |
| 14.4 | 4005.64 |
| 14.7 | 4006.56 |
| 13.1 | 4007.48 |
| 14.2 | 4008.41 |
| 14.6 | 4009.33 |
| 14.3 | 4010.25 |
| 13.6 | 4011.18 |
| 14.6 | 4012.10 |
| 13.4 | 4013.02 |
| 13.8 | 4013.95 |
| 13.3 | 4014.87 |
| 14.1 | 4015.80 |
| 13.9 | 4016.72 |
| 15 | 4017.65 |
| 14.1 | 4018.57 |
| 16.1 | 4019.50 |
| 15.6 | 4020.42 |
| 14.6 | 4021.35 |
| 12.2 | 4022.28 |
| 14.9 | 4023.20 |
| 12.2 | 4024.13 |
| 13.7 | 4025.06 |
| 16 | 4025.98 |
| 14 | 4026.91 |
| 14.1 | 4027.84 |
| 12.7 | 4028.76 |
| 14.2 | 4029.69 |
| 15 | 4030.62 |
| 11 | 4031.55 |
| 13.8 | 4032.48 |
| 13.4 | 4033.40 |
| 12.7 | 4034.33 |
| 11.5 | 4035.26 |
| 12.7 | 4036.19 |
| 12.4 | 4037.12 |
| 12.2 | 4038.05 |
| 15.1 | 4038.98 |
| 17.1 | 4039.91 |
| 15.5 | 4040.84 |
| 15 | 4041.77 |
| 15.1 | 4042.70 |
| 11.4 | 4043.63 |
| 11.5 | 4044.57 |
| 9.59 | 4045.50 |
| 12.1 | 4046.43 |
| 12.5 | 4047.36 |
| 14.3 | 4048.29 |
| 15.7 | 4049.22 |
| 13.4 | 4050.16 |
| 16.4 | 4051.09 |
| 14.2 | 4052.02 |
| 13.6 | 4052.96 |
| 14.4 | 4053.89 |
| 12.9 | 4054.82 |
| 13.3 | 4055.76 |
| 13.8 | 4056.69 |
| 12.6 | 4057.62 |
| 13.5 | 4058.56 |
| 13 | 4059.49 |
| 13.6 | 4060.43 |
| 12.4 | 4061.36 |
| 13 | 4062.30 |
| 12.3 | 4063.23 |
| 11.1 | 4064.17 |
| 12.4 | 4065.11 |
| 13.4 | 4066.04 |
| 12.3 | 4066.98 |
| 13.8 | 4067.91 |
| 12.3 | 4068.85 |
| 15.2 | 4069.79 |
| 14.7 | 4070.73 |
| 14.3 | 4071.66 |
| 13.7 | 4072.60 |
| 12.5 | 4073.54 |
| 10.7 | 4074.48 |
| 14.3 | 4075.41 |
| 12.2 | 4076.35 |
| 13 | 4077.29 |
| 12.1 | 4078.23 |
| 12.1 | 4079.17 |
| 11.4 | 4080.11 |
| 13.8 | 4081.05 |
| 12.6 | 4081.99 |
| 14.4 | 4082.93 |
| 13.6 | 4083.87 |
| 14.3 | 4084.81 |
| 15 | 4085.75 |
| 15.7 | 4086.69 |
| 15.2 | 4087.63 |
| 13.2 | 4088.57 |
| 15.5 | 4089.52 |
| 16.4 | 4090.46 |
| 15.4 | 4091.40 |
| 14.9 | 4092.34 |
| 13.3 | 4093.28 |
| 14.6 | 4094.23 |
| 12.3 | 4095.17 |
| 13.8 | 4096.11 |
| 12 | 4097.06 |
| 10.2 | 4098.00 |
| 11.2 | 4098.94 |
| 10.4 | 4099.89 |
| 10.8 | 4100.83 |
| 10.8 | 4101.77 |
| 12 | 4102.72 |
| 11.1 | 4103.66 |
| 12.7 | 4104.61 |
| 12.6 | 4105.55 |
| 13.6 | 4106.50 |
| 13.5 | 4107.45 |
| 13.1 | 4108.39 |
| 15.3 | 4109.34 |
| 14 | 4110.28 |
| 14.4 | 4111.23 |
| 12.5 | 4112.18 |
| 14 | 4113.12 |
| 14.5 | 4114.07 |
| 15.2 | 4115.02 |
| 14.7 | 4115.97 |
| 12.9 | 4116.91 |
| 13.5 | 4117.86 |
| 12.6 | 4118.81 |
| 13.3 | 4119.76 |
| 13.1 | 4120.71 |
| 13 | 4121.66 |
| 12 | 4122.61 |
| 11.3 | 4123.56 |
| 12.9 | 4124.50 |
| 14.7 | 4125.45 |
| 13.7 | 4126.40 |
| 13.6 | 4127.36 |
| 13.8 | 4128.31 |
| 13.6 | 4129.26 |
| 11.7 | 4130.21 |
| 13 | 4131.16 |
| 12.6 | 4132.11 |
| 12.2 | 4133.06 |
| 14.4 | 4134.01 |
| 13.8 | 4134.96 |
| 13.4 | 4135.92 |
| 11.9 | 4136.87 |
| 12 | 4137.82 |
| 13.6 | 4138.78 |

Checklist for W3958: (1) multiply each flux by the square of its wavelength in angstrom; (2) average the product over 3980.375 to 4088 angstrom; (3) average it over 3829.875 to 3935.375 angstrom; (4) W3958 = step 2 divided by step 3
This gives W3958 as 1.8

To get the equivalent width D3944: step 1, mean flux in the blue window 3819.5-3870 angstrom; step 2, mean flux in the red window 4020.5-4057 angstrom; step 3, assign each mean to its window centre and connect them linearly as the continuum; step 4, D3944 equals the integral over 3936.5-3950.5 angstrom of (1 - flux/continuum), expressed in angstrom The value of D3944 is 3.2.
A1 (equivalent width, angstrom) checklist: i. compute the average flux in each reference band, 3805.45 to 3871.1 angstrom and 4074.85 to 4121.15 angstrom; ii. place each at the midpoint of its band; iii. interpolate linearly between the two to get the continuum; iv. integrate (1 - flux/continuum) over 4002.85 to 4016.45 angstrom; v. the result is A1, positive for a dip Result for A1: -3.2 angstrom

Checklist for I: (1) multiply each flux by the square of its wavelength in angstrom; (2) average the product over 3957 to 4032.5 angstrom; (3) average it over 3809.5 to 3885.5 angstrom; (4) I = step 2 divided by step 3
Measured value 1.71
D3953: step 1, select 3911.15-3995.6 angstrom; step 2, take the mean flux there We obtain 8.55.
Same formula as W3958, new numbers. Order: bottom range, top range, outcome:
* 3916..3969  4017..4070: 1.88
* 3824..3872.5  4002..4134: 2.24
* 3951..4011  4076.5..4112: 1.37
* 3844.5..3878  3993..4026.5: 1.93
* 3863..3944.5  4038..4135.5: 1.74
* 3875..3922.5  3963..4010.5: 1.14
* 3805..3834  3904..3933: 1.31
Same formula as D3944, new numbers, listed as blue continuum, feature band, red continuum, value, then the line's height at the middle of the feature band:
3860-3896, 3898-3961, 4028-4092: 6.95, 9.74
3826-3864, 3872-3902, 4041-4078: -4.19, 7.8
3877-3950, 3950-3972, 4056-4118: 4.88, 9.82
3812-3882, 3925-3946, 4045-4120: 7.16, 9.37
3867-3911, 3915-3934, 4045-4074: 4.28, 9.89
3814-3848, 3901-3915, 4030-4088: -2.88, 8.69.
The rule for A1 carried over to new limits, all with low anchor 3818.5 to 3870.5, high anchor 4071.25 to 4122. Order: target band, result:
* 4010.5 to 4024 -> -3.58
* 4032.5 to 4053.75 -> -2.95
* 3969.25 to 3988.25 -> 1.95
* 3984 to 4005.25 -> -3.48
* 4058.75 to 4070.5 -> -0.48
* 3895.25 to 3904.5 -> -1.55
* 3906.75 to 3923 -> -3.51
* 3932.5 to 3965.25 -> 5.61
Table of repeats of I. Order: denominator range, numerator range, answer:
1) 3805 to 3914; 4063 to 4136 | 1.87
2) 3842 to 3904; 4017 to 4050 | 1.81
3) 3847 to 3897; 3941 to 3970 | 1.05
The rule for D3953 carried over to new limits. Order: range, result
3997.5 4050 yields 13.7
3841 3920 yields 8.64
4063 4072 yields 13.2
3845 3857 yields 7.72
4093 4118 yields 12.9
